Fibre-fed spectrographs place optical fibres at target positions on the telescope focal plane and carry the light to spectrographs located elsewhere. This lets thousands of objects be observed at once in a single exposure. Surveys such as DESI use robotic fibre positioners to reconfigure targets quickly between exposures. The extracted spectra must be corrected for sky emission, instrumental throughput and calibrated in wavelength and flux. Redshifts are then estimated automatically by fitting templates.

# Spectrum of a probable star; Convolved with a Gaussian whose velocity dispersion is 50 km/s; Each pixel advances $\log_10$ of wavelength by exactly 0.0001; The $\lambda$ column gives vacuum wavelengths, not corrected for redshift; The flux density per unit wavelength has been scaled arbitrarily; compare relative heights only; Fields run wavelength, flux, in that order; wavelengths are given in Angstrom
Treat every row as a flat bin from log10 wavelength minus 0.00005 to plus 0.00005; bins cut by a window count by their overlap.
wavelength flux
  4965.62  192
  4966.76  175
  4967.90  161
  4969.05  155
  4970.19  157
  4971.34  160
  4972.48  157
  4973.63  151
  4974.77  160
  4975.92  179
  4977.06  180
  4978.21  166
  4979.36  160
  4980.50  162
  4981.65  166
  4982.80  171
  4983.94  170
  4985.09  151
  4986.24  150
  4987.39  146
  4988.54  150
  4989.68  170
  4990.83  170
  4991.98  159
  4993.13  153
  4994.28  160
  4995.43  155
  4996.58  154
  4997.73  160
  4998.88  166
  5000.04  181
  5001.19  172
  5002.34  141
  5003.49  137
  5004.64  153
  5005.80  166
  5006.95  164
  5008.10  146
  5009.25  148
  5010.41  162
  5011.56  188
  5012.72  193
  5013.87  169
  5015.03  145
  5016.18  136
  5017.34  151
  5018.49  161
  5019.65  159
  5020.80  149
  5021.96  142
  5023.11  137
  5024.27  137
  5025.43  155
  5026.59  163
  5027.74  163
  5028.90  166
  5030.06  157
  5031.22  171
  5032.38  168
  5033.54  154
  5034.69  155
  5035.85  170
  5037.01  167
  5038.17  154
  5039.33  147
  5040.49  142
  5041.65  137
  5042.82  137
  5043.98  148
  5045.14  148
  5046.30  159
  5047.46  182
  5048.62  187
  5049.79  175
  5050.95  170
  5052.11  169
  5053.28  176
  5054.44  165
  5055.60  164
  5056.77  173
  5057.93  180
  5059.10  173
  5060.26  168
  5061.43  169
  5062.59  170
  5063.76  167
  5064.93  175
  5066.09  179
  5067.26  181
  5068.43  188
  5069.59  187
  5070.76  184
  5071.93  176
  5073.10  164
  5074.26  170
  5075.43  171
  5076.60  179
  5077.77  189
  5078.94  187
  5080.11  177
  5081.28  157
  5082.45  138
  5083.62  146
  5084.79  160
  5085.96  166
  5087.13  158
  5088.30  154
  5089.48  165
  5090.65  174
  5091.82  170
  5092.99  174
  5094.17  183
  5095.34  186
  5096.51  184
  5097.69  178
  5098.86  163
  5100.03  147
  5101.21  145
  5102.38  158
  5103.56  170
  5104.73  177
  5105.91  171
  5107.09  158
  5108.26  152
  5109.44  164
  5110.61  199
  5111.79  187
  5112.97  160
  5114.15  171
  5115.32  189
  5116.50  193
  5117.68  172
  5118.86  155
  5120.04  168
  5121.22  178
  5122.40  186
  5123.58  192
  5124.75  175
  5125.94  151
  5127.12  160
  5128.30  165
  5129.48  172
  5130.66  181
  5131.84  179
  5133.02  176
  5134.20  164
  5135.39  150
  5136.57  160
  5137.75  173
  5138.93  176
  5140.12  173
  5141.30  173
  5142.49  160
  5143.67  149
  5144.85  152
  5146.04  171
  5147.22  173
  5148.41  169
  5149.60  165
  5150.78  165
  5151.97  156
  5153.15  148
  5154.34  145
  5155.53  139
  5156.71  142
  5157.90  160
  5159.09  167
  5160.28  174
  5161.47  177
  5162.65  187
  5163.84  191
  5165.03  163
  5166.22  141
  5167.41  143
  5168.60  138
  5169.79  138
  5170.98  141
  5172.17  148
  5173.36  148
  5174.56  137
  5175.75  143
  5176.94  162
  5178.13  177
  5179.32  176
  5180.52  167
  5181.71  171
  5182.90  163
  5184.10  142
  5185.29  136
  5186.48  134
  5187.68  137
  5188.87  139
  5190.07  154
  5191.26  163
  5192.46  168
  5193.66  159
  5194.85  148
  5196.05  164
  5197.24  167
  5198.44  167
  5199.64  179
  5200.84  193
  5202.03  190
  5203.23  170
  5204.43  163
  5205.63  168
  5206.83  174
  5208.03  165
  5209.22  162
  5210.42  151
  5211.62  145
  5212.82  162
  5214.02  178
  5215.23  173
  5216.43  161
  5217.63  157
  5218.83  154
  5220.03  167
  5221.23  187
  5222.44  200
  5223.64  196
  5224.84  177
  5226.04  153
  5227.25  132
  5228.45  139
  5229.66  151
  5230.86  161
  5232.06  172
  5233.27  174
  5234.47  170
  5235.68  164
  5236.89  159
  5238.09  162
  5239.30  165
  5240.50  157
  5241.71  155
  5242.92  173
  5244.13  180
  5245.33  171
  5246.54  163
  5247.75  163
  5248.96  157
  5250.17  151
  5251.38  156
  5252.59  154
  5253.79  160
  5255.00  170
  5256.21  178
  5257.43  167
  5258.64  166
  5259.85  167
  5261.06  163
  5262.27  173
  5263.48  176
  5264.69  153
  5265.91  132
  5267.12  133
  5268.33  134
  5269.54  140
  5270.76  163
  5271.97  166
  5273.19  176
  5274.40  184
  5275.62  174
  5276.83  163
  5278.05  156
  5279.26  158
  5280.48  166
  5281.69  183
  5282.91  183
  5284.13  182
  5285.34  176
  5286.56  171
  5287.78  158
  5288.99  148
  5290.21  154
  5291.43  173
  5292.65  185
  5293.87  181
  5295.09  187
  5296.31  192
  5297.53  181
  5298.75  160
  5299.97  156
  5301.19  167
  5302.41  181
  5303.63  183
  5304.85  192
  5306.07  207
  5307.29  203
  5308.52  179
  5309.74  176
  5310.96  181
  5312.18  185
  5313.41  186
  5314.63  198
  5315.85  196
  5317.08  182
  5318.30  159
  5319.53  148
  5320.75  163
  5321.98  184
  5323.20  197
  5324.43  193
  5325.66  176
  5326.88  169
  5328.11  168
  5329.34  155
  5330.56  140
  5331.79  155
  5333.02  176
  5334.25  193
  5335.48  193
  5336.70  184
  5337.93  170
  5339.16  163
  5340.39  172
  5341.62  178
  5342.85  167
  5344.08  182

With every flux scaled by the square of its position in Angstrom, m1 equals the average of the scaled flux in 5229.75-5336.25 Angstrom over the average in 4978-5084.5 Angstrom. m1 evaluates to 1.2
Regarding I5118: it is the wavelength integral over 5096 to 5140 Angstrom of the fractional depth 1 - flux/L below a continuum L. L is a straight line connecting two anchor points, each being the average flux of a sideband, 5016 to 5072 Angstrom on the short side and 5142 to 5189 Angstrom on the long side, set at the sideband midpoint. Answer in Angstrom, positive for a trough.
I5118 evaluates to -3.2 Angstrom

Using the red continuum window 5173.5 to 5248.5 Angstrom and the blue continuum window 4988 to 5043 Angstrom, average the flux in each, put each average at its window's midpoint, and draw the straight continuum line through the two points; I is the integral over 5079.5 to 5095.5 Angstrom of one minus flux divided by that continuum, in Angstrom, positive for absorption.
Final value -0.5 Angstrom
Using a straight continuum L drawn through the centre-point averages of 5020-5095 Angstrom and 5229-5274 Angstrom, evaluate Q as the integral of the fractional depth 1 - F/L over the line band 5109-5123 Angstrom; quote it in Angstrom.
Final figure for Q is -1.1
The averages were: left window 165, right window 162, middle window 177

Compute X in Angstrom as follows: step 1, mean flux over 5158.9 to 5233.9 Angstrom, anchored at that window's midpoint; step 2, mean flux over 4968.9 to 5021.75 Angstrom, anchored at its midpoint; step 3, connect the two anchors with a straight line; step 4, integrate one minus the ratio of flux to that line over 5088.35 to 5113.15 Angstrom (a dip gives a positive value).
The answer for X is -1.35 Angstrom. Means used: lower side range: 160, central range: 170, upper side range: 162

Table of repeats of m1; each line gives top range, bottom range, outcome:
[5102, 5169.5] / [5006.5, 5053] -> 1.10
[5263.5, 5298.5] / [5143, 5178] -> 1.11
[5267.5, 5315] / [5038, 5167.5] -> 1.12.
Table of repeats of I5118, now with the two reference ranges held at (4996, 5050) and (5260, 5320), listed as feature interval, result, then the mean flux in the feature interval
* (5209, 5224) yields -0.06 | 168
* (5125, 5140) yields -0.38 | 168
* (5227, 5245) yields 0.76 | 162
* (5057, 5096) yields -2.71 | 172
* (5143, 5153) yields 0.15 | 162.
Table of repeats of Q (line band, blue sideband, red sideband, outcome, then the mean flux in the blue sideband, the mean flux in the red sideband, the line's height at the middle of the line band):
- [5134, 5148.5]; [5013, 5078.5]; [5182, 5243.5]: -0.1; 164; 163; 163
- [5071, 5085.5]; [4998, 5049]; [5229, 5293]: -0.8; 157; 164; 159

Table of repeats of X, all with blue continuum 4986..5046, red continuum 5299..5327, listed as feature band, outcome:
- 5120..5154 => -0.21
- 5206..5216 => 0.50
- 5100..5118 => -0.67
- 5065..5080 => -1.70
